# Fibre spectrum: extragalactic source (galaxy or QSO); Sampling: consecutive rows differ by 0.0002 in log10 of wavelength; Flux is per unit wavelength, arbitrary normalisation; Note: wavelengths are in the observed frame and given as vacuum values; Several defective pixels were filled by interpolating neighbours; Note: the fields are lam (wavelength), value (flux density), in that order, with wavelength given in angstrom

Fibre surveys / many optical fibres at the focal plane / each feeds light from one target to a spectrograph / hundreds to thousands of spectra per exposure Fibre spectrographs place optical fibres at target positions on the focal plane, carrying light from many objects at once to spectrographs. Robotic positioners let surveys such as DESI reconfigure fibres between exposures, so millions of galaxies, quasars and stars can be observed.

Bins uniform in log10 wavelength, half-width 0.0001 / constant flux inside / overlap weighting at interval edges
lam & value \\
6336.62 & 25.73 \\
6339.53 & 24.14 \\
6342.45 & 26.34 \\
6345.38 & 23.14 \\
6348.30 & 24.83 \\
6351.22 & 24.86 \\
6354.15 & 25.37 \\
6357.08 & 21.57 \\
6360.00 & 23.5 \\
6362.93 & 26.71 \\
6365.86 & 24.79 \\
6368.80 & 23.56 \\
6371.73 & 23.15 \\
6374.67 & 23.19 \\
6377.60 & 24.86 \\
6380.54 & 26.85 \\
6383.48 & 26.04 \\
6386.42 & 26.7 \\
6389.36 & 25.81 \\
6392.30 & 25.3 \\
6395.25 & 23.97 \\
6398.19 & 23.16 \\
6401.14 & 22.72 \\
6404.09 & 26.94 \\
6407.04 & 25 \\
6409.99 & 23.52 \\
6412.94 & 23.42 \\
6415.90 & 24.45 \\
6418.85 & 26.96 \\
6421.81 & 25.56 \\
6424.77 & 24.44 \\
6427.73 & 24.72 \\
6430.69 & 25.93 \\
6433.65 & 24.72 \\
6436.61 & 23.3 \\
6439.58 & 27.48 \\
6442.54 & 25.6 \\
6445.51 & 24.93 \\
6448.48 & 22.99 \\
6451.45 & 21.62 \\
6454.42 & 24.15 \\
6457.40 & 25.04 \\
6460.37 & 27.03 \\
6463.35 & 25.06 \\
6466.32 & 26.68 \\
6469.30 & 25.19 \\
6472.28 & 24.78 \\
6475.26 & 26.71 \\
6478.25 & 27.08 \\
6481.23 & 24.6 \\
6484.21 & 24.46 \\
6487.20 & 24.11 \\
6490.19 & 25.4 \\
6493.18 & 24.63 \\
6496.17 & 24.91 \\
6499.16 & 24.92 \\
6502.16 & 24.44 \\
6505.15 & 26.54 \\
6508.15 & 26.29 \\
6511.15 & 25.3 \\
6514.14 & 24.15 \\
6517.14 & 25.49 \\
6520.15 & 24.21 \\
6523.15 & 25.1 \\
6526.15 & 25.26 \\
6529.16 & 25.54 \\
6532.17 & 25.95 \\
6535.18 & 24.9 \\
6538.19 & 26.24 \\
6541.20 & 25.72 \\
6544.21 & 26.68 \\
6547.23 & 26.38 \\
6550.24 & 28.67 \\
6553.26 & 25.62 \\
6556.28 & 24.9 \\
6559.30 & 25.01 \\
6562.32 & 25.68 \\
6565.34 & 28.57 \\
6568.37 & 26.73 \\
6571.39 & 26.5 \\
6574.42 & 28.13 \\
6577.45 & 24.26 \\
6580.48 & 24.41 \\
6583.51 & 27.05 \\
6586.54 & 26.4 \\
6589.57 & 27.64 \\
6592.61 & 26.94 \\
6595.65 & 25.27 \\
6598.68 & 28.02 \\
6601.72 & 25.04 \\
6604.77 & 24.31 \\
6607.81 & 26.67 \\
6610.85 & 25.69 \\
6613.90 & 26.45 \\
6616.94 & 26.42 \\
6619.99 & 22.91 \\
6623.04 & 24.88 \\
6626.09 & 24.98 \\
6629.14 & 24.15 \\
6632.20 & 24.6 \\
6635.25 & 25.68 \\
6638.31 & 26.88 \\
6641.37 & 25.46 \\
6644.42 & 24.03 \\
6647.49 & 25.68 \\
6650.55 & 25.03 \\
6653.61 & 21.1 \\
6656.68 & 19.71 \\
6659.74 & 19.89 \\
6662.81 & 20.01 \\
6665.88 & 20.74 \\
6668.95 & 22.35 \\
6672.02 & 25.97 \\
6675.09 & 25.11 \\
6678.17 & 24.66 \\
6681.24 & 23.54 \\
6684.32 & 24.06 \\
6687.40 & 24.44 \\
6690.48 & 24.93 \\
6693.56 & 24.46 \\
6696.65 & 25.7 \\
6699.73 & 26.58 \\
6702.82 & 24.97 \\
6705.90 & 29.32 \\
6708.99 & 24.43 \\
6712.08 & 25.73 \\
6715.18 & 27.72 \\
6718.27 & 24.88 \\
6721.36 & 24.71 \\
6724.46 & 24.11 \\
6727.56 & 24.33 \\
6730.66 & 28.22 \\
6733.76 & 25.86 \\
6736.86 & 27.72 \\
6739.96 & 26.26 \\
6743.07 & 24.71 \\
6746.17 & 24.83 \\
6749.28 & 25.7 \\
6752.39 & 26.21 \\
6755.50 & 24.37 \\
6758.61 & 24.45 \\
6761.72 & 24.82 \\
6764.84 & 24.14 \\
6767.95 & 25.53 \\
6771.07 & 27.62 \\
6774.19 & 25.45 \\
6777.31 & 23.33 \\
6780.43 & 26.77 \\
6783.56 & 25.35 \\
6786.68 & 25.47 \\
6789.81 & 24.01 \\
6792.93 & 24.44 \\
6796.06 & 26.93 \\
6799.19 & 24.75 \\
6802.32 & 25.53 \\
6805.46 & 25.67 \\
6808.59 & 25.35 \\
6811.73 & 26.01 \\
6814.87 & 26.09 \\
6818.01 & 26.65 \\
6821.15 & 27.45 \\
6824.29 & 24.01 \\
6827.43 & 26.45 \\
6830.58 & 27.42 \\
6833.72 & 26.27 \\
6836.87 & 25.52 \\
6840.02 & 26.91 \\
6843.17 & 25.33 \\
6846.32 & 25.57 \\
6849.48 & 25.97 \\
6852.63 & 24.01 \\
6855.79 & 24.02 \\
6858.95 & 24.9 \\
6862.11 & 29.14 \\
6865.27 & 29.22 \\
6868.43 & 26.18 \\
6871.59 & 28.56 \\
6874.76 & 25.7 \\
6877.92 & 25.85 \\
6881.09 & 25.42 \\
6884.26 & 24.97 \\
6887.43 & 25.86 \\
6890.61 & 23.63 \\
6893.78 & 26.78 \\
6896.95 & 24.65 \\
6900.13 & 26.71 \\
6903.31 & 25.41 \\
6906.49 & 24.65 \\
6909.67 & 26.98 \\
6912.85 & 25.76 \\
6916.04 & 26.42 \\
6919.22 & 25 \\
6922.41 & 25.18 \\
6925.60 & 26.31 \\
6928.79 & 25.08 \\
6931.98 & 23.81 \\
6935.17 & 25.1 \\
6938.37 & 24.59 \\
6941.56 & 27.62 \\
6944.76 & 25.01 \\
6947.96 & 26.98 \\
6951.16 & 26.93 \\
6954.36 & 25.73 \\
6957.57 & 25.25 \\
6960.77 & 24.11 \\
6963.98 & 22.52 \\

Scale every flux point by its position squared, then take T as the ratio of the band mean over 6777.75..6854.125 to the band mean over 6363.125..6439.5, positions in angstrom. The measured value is 1.17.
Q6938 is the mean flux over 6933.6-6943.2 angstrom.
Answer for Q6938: 25.8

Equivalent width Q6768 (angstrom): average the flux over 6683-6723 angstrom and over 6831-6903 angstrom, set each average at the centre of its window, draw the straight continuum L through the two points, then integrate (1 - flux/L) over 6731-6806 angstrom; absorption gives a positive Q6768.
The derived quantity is 0.8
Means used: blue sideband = 25.5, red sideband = 26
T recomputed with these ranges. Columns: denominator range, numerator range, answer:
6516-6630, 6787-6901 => 1.08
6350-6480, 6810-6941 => 1.19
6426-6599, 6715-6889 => 1.10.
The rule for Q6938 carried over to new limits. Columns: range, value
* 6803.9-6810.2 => 25.5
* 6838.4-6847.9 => 25.9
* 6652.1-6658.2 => 20.4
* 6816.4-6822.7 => 27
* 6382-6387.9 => 26.4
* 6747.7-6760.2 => 25.2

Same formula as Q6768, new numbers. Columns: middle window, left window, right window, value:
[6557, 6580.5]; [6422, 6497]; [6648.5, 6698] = -2.05 angstrom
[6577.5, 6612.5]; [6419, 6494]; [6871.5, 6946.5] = -1.14 angstrom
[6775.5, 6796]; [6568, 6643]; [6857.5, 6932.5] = 0.67 angstrom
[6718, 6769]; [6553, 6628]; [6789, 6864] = 0.97 angstrom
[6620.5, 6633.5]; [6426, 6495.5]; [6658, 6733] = 0.12 angstrom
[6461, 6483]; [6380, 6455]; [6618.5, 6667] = -1.12 angstrom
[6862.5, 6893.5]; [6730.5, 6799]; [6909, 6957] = -0.78 angstrom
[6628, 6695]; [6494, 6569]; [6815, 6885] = 5.57 angstrom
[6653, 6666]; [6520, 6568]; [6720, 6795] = 2.77 angstrom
